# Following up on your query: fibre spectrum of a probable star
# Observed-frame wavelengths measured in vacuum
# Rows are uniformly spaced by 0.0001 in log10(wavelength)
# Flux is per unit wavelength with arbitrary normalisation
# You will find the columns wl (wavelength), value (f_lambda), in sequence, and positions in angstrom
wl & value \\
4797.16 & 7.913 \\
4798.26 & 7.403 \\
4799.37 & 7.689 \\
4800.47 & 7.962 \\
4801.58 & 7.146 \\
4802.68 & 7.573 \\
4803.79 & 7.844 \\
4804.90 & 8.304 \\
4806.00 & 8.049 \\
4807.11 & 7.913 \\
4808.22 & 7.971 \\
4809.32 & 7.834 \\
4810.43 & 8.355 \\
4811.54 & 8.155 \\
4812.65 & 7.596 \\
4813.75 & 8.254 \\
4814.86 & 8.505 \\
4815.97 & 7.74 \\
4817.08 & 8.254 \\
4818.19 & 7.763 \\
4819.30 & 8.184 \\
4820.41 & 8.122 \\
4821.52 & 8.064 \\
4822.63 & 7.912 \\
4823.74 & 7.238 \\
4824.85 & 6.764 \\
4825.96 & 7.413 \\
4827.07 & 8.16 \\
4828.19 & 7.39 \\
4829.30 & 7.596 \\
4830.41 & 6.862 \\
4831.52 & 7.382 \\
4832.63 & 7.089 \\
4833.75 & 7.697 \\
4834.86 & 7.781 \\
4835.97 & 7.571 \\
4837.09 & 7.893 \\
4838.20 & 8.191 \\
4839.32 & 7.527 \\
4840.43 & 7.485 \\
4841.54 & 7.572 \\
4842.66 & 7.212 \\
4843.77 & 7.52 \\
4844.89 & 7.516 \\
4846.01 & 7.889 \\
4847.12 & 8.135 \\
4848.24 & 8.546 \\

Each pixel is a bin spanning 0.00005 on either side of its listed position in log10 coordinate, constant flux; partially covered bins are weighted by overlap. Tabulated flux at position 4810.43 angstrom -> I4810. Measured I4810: 8.355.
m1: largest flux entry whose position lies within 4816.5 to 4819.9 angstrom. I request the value 8.254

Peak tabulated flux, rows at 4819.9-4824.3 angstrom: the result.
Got 8.122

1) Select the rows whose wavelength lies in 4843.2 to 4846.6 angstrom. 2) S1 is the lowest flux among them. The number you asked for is 7.516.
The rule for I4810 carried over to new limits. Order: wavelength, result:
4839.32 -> 7.527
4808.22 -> 7.971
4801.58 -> 7.146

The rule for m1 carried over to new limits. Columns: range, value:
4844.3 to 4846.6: 7.889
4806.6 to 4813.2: 8.355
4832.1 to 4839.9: 8.191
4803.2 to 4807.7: 8.304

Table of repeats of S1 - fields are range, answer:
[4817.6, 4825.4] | 6.764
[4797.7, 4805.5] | 7.146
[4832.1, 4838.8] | 7.089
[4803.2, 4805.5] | 7.844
